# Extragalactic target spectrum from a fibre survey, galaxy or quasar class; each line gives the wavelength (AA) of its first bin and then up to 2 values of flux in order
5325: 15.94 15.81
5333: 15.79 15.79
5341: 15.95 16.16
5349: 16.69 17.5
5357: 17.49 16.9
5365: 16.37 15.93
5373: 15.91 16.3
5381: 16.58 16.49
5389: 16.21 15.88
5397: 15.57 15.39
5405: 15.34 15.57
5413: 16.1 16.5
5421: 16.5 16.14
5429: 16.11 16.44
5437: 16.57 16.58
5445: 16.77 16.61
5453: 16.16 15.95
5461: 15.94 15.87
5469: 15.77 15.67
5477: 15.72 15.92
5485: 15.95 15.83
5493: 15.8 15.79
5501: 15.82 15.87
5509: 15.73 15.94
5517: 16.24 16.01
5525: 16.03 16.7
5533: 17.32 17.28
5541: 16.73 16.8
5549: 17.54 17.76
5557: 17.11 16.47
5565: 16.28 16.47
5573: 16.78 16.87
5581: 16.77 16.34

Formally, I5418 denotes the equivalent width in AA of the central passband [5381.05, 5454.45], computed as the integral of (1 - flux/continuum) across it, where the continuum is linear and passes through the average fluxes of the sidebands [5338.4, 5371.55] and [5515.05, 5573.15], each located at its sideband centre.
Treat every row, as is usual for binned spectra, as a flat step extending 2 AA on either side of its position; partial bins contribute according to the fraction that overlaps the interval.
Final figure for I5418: 2.1 AA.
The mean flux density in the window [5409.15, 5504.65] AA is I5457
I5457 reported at 16.1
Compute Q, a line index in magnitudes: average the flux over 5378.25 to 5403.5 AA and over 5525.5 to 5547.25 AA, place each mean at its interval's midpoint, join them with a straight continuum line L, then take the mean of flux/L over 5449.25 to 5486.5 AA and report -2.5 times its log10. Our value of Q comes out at 0.04 mag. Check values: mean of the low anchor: 16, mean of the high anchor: 16.9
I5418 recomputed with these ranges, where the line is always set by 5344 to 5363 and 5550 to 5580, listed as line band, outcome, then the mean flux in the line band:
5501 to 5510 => 0.6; 15.8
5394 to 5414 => 1.6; 15.6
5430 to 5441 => 0.3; 16.5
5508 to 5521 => 0.7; 16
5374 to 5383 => 0.3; 16.4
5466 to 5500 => 2.2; 15.8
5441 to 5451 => 0.2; 16.7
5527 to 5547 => -0.1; 17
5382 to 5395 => 0.6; 16.2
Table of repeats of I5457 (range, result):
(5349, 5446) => 16.3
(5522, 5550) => 16.9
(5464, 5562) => 16.3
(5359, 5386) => 16.3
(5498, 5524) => 15.9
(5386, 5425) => 15.9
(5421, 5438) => 16.3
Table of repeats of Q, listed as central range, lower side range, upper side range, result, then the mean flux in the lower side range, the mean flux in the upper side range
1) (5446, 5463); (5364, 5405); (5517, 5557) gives 0.01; 16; 16.9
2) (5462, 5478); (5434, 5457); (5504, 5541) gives 0.05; 16.5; 16.4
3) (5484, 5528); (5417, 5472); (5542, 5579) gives 0.04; 16.3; 16.9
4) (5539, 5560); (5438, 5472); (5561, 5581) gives -0.04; 16.2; 16.6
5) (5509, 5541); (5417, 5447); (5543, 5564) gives 0.03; 16.4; 17.1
